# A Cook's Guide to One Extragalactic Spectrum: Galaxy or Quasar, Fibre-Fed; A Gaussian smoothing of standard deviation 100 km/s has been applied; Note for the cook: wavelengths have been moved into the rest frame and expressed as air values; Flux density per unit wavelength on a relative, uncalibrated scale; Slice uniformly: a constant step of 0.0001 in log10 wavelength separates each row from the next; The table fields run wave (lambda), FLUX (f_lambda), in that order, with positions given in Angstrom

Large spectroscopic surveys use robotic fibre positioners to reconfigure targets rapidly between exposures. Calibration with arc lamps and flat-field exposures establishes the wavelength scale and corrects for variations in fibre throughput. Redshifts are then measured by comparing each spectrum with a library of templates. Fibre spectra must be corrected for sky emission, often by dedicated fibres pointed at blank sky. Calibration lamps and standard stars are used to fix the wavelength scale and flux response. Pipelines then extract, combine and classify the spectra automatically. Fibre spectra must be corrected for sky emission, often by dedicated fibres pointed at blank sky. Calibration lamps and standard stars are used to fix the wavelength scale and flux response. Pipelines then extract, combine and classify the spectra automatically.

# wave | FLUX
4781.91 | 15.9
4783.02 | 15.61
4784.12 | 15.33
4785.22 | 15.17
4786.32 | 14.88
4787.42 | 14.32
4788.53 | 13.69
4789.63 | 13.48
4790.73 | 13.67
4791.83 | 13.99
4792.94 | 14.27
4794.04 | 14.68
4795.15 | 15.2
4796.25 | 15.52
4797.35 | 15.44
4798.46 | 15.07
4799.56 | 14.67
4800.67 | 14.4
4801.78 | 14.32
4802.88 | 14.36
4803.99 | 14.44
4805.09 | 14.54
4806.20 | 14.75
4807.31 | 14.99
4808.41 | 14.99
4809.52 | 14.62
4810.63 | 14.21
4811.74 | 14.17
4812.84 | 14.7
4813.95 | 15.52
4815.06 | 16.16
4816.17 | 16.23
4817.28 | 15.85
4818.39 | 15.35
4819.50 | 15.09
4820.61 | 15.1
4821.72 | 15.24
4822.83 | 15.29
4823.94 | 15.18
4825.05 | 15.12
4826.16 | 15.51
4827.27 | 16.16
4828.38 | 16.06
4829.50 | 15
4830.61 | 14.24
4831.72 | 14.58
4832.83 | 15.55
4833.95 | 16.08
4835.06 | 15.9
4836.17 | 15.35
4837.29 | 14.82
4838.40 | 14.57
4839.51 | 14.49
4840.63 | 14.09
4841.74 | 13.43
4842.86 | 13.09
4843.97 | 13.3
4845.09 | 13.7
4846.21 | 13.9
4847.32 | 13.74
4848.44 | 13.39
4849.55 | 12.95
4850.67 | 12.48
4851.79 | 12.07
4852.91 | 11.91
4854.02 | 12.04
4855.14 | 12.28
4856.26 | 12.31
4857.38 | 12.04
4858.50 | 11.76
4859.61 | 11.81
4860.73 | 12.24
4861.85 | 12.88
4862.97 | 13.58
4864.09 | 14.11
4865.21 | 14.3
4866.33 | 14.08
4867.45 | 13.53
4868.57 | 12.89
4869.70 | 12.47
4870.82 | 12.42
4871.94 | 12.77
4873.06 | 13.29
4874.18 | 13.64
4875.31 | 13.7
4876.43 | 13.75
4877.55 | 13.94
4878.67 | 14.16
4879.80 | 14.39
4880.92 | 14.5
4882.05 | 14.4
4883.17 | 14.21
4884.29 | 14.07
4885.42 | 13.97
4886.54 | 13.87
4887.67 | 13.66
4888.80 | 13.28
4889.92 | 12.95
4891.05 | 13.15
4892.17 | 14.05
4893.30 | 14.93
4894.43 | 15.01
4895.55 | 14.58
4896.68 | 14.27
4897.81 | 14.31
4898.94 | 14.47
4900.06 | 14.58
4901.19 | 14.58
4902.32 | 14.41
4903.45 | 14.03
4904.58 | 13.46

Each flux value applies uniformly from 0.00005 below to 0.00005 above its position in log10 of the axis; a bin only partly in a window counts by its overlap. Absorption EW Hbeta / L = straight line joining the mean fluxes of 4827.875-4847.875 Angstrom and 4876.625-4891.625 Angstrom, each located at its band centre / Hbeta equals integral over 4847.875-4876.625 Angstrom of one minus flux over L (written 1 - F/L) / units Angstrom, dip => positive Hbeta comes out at 2.7 Angstrom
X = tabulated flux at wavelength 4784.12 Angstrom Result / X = 15.33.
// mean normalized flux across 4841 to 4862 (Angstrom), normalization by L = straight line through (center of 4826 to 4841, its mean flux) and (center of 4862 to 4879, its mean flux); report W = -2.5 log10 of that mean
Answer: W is 0.13 mag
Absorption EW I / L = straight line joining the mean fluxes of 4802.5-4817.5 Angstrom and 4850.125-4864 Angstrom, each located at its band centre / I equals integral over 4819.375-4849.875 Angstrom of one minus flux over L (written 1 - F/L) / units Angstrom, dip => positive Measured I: -2.44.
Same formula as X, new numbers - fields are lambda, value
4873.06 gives 13.29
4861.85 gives 12.88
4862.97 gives 13.58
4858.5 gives 11.76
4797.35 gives 15.44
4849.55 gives 12.95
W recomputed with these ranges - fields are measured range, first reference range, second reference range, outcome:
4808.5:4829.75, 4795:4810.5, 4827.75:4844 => -0.04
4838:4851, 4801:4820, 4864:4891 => 0.05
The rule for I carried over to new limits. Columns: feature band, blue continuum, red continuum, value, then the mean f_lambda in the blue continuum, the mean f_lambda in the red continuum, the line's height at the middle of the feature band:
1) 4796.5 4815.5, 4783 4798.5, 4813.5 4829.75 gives 0.37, 14.6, 15.5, 15.1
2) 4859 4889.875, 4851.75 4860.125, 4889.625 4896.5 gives -1.06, 12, 14.2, 13.1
